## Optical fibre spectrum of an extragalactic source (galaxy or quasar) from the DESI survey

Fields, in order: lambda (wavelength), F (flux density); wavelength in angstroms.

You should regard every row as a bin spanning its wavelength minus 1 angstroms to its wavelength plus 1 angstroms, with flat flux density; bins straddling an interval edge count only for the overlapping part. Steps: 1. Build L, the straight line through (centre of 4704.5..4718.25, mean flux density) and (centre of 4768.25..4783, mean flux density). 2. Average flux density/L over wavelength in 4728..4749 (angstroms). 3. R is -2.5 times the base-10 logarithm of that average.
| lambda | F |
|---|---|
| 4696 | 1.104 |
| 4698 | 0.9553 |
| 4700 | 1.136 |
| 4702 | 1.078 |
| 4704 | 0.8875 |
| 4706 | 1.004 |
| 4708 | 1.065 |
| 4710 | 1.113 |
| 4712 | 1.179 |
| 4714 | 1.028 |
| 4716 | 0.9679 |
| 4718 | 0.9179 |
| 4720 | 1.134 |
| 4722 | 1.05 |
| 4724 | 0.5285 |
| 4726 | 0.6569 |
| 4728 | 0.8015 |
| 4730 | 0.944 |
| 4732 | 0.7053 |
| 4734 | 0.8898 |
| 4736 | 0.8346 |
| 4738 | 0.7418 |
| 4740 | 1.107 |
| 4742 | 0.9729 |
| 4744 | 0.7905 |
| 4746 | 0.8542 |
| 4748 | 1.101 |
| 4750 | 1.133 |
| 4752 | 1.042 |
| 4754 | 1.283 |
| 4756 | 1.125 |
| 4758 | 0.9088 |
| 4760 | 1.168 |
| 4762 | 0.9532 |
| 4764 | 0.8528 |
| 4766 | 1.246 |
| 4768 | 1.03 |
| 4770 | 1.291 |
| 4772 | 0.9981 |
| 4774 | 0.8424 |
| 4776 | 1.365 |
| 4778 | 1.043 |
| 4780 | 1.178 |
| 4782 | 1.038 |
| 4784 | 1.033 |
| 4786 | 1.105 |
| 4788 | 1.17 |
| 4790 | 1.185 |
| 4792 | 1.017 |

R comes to 0.20 mag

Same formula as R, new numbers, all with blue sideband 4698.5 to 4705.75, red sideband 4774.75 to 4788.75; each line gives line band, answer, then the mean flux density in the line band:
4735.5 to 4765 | 0.10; 0.994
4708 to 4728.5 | 0.11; 0.947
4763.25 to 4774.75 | 0.06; 1.05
